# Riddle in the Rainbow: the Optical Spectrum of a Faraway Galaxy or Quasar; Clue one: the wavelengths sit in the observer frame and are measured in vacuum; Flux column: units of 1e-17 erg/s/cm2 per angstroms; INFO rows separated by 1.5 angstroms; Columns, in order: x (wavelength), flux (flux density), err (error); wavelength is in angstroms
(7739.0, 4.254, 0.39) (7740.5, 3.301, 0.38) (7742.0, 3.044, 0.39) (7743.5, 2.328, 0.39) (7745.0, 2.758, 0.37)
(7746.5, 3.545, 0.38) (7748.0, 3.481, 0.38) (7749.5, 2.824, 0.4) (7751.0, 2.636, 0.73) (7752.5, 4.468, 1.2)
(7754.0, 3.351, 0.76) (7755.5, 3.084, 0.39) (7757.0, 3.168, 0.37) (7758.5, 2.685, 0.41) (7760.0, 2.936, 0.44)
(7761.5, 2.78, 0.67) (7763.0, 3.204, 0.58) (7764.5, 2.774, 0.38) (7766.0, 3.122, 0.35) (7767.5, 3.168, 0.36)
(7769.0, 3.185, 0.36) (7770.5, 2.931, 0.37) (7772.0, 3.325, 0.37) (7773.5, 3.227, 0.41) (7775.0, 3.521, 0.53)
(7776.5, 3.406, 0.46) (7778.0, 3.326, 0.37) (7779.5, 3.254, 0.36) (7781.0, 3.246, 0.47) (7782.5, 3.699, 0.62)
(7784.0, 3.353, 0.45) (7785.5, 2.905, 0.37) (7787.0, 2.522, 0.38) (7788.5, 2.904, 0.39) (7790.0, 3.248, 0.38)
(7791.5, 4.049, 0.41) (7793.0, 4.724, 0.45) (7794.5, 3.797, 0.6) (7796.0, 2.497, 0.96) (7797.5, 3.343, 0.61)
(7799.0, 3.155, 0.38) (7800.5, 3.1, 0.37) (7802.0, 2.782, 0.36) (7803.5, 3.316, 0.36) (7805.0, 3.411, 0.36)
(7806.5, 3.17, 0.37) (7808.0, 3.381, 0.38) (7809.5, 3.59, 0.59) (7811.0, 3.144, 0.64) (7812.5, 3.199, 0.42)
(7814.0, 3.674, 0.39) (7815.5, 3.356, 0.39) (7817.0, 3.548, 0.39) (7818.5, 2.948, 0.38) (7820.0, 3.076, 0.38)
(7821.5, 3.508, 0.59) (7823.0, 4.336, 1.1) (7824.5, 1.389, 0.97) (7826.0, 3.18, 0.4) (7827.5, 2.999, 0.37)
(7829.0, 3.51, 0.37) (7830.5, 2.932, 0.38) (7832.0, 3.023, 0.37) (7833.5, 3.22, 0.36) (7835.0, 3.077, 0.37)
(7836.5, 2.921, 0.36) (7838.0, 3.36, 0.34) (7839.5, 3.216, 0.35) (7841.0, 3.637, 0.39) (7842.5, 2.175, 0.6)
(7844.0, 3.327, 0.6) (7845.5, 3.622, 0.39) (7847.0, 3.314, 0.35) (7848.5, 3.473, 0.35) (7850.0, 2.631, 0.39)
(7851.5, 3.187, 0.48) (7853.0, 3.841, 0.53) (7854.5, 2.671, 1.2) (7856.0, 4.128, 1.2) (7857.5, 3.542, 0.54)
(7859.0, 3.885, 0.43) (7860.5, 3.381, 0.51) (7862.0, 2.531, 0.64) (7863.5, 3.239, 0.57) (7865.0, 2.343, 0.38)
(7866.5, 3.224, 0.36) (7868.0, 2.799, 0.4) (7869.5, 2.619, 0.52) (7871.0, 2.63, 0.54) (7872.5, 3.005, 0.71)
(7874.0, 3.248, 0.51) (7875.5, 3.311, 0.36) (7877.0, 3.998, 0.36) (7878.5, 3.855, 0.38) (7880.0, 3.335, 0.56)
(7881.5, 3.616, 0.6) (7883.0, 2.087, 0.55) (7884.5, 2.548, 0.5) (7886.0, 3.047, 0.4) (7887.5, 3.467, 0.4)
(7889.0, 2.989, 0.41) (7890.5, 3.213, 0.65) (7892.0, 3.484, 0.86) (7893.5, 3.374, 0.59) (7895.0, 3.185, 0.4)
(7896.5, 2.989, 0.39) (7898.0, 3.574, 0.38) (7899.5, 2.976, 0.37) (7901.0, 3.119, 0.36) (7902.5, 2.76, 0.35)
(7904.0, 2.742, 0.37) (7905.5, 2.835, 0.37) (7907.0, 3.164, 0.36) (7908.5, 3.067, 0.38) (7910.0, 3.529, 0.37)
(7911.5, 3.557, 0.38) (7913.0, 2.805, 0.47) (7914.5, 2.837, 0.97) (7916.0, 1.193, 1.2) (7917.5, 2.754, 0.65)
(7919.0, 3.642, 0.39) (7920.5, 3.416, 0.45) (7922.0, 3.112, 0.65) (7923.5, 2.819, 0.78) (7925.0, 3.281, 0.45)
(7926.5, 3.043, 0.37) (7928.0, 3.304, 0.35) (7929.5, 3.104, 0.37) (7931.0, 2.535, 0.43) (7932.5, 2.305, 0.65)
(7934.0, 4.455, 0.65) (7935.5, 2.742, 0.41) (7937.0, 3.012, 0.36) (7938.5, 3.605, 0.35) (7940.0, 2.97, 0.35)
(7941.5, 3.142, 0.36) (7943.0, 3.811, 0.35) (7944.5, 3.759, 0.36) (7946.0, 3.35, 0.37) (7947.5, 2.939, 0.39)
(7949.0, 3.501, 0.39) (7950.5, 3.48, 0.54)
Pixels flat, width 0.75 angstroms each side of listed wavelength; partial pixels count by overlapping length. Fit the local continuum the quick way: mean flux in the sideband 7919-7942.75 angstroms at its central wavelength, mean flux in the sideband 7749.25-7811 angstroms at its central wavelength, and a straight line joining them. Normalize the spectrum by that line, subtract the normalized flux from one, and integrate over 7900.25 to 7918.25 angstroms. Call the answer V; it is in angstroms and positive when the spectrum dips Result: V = 1.72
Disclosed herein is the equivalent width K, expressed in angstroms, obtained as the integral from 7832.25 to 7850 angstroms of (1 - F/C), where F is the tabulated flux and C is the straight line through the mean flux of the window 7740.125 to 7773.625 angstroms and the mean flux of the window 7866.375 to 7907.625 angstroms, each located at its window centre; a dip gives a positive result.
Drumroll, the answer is -0.4 angstroms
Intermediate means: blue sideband 3.1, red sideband 3.11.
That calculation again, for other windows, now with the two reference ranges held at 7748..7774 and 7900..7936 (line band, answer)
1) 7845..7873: -1.0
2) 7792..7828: -2.3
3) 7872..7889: -1.1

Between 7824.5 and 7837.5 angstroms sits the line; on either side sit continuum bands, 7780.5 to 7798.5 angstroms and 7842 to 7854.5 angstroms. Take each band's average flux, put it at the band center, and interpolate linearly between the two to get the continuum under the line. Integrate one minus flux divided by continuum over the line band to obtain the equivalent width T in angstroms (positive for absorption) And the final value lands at 0.9 angstroms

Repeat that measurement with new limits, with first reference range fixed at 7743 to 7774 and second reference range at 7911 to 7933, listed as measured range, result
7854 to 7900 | -3.3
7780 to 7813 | -2.6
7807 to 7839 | -1.9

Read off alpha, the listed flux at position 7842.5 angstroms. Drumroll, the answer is 2.175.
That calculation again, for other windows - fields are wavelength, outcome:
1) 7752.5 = 4.468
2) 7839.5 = 3.216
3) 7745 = 2.758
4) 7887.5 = 3.467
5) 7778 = 3.326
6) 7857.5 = 3.542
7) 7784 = 3.353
